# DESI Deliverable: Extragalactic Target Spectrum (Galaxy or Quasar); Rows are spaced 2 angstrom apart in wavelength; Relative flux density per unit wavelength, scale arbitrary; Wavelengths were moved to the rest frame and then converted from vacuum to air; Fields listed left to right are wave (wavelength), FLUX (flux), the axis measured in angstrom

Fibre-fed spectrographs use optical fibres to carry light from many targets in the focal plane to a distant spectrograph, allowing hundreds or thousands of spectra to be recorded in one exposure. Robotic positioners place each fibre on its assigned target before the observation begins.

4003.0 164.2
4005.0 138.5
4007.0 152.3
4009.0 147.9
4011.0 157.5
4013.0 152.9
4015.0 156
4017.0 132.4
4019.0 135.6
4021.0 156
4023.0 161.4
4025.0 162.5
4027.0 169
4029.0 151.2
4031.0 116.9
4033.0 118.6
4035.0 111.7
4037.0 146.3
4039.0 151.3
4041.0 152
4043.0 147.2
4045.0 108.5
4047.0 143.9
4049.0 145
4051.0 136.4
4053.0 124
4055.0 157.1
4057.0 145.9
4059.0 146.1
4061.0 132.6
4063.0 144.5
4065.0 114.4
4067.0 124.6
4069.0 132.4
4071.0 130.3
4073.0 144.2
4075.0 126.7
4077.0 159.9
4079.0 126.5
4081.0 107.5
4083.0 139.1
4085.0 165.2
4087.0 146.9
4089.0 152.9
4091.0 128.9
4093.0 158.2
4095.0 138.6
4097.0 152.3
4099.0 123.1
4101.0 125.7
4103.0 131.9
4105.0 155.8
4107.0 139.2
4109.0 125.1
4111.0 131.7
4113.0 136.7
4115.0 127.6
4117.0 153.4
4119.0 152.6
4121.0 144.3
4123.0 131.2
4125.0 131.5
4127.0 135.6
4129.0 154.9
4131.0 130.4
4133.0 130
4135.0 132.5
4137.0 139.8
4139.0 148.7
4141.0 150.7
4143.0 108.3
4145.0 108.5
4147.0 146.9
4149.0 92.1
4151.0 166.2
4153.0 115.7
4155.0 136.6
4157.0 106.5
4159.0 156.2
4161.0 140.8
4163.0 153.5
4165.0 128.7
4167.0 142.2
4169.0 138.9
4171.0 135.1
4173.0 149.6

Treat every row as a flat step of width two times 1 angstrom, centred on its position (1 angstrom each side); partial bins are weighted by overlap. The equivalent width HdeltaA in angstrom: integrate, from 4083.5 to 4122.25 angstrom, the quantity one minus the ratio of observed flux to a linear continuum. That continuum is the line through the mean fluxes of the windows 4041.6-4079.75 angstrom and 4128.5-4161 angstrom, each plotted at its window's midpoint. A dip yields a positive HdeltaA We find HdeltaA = -2.0 angstrom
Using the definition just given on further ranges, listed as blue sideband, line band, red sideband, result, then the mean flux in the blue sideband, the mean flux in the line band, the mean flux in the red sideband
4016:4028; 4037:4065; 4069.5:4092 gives 1.1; 153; 140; 139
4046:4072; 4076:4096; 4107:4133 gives -0.8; 137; 142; 138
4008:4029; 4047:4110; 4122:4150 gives 1.7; 153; 138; 132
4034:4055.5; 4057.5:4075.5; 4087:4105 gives 0.7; 138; 133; 140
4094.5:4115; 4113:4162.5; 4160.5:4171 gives 1.0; 136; 135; 140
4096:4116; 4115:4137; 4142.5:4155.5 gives -1.5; 135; 139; 125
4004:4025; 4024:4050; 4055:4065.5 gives 0.8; 150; 140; 140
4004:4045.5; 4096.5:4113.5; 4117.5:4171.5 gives 0.4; 145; 135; 136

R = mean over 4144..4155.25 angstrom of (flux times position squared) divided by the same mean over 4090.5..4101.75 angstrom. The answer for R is 0.94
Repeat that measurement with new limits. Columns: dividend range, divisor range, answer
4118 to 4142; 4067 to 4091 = 1.04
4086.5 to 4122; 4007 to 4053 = 1.01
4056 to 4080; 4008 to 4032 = 0.93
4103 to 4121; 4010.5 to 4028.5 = 0.95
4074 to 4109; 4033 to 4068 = 1.04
